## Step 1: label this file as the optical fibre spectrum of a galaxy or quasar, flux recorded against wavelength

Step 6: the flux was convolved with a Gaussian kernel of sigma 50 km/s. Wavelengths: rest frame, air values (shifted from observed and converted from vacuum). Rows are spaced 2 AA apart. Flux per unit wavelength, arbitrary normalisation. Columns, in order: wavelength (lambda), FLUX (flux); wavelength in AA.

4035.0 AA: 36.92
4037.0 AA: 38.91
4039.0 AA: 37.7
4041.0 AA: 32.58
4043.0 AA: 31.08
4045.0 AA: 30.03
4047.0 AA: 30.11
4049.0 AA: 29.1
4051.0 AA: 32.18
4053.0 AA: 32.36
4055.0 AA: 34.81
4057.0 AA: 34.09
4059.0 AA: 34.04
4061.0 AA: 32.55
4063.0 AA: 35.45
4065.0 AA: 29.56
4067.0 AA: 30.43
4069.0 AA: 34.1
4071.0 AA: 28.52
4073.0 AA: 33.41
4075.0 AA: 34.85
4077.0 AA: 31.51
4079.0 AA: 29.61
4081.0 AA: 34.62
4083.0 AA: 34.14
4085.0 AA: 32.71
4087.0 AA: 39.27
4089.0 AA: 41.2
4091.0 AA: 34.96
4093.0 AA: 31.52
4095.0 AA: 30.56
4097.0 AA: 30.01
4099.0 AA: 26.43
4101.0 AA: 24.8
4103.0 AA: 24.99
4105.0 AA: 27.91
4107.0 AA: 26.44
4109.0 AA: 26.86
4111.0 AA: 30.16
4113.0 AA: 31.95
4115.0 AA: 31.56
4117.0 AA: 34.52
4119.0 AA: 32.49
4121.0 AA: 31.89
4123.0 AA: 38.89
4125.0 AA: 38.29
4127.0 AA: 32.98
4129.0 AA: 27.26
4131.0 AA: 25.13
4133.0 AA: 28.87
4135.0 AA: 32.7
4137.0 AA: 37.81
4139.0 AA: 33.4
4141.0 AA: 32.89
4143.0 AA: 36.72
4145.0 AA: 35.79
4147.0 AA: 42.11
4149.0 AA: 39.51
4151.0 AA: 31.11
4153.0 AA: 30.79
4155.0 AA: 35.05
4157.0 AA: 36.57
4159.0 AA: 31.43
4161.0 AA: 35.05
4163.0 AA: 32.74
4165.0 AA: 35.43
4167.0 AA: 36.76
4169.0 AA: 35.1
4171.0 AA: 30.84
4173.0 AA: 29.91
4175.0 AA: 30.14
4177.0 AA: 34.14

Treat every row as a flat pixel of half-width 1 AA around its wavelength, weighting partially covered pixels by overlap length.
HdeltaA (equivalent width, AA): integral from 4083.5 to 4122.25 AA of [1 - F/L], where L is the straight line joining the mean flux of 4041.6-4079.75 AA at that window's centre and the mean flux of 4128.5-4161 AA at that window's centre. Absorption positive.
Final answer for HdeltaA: 2.0 AA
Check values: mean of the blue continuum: 32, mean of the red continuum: 33.7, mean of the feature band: 31.2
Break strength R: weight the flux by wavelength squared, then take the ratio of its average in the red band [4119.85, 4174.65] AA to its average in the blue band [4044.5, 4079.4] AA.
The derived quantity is 1.10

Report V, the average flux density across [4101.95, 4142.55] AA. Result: 31.4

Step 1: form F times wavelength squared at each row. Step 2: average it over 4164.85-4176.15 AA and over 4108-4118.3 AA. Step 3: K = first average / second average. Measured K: 1.09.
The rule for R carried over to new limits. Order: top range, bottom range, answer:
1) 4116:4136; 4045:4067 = 1.04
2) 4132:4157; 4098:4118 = 1.24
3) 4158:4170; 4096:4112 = 1.30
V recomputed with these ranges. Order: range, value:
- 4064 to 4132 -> 31.6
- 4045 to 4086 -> 32.3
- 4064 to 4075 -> 31.5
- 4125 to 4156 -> 33.6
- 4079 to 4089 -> 35.2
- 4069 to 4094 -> 33.9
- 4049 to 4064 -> 33.3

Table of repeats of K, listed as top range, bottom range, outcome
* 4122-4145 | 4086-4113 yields 1.11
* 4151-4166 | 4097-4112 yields 1.28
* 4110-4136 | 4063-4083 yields 1.02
